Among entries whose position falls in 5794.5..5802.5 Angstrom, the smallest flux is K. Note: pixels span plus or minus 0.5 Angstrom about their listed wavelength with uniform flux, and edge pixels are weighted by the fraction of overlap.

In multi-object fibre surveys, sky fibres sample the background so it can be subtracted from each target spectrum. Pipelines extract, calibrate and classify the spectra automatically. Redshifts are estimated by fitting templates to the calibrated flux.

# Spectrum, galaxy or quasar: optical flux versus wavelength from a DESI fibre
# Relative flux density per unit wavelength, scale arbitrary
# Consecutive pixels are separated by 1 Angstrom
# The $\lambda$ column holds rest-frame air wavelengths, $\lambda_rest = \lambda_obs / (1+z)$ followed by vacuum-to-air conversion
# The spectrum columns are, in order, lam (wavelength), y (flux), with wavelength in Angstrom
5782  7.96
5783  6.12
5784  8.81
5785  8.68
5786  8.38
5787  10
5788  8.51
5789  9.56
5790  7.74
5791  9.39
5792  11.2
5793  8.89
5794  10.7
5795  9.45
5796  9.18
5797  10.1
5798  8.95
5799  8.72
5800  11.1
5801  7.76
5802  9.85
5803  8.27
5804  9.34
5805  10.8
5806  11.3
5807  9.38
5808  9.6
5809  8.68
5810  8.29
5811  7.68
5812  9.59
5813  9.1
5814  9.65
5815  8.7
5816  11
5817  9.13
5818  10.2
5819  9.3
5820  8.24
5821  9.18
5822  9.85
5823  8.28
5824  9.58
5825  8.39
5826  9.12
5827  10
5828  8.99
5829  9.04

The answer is 7.76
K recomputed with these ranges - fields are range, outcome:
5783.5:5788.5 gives 8.38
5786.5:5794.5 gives 7.74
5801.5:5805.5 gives 8.27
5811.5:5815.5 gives 8.7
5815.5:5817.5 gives 9.13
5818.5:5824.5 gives 8.24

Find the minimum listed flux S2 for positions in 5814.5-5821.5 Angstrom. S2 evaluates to 8.24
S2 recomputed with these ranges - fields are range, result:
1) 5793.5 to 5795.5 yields 9.45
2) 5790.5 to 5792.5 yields 9.39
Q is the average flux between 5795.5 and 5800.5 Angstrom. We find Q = 9.61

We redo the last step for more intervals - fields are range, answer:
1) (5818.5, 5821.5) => 8.91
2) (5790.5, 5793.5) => 9.83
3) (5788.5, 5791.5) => 8.9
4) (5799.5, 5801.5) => 9.43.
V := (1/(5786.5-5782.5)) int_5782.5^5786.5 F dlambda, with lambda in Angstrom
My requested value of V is 8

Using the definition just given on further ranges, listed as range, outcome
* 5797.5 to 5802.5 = 9.28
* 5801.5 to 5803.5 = 9.06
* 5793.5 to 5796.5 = 9.78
